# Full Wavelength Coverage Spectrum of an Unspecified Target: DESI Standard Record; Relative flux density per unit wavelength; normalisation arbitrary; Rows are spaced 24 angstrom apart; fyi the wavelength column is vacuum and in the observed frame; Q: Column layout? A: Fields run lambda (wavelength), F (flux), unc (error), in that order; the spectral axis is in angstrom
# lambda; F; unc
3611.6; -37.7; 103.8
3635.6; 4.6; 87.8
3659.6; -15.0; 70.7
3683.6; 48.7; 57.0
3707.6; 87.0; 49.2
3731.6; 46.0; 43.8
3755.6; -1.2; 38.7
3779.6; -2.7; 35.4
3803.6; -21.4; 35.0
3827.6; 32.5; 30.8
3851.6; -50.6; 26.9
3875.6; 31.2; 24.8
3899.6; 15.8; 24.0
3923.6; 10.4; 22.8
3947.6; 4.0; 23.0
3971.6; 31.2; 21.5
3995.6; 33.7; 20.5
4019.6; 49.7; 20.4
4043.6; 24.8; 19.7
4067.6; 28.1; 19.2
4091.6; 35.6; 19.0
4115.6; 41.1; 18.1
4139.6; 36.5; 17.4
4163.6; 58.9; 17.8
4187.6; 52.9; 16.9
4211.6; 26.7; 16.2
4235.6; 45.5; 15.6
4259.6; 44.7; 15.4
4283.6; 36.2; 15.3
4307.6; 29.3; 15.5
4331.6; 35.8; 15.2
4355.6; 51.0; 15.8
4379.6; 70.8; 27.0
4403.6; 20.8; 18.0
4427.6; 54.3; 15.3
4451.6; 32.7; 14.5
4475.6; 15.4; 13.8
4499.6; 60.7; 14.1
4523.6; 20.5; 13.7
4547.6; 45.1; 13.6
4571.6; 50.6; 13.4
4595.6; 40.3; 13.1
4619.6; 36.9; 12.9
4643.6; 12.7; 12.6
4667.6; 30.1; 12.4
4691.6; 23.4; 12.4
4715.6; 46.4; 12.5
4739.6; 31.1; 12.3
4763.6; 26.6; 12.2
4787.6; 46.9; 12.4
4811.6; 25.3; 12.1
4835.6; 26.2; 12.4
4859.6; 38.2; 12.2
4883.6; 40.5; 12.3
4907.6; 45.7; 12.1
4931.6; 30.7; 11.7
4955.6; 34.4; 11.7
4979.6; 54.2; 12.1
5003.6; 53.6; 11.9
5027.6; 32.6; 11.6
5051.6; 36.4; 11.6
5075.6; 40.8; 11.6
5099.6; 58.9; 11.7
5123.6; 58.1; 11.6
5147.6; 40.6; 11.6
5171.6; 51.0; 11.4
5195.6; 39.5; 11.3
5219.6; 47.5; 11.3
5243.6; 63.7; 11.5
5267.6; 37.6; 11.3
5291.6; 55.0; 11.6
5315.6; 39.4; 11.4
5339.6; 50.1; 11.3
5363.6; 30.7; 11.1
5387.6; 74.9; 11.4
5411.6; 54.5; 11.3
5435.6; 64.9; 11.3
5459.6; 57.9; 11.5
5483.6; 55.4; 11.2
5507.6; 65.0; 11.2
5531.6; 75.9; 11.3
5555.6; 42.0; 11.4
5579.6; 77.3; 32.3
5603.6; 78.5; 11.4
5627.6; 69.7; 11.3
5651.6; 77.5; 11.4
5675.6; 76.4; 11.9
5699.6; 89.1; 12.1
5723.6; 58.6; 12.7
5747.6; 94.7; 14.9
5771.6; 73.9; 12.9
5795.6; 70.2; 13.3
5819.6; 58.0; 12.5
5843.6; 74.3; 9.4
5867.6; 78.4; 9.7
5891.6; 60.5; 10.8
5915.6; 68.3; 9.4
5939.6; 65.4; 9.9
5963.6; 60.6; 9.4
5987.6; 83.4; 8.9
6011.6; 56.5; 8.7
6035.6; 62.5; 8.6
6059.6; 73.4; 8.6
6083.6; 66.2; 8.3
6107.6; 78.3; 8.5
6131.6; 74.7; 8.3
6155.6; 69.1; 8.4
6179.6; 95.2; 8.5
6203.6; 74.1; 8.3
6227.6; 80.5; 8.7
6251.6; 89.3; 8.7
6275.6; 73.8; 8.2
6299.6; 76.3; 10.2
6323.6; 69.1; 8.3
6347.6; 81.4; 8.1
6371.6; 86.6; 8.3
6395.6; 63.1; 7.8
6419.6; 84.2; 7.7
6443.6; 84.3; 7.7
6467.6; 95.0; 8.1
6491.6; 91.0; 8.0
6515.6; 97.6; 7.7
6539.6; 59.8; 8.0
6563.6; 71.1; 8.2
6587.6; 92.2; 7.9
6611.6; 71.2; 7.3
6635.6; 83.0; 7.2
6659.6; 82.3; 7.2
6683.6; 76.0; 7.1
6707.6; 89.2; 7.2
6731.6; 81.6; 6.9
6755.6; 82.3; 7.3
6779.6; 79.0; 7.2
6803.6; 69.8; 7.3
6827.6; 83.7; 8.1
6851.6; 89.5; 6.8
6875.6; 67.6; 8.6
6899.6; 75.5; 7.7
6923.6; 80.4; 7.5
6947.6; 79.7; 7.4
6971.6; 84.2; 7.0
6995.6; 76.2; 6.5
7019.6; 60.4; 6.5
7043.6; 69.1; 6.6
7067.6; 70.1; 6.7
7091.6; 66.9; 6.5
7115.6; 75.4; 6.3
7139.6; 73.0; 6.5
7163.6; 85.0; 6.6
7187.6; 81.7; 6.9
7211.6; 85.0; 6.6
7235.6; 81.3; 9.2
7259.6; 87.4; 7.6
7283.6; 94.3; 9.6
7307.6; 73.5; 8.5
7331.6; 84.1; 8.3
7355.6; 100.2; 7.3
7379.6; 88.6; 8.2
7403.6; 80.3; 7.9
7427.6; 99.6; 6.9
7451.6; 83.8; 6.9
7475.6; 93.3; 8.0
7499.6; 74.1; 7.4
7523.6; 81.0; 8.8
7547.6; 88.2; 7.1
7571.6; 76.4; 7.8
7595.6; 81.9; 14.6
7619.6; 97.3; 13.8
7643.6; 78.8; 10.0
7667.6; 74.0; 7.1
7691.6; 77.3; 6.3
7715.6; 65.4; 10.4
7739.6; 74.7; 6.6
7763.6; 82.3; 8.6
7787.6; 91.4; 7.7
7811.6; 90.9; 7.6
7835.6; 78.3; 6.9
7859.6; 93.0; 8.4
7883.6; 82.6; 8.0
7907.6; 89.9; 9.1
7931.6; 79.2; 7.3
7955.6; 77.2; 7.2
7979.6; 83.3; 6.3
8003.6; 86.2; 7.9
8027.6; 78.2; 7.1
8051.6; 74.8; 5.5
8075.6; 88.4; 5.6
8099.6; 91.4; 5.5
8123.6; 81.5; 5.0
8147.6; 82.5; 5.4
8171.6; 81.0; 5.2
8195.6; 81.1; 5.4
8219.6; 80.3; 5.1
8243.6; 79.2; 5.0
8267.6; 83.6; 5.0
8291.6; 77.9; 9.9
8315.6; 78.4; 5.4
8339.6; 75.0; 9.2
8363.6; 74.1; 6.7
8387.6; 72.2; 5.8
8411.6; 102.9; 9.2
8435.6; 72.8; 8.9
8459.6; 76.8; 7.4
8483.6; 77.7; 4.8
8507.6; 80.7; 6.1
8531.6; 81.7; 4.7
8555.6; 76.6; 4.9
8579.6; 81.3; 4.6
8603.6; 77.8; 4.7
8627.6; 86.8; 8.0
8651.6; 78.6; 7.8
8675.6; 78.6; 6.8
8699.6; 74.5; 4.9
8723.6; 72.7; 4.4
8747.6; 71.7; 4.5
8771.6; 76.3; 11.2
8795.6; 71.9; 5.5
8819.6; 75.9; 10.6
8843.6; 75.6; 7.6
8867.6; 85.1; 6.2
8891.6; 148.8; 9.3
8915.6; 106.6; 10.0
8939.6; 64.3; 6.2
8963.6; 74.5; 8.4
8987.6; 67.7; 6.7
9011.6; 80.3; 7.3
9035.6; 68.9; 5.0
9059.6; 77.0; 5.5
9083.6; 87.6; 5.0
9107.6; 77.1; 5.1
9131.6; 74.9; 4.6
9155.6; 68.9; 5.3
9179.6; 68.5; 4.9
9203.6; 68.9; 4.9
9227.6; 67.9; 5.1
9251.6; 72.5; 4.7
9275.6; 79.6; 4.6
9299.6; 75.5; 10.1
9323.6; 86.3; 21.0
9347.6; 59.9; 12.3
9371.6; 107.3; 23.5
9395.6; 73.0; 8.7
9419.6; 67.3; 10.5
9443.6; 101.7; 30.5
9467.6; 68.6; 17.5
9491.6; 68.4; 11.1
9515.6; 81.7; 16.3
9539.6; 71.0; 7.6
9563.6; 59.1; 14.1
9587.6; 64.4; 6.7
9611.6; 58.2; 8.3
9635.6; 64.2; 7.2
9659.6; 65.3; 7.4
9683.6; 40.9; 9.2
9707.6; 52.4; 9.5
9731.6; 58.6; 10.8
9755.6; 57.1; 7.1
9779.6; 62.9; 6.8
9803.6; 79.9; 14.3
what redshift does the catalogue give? 0.35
